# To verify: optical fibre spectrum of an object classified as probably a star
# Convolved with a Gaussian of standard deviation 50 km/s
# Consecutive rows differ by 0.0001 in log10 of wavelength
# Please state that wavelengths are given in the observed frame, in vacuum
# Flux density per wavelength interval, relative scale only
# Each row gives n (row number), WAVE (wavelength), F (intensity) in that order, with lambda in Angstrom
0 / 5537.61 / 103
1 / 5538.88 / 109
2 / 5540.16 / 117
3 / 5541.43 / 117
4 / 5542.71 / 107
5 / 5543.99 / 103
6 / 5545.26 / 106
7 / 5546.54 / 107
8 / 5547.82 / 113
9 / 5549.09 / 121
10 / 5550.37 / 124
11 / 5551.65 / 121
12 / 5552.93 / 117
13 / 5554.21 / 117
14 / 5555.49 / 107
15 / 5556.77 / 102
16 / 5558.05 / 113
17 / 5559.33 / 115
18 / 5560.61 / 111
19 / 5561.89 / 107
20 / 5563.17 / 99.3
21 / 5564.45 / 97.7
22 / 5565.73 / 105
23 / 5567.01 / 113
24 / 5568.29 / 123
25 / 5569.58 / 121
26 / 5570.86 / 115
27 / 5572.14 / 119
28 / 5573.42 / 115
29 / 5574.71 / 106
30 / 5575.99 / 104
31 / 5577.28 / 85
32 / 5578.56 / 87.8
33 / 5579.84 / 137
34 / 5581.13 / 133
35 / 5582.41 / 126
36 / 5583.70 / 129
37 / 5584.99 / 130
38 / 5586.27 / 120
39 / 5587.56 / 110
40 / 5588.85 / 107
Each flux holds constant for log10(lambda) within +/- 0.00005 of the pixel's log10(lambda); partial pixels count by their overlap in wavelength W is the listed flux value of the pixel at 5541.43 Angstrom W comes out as 117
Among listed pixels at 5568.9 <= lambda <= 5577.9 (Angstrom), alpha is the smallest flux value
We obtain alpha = 85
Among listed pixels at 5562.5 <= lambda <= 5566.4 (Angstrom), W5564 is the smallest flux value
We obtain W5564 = 97.7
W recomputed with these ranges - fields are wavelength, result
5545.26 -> 106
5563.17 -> 99.3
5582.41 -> 126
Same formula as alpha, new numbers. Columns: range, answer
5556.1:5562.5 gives 102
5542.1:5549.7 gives 103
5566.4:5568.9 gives 113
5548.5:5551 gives 121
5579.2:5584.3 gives 126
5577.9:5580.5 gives 87.8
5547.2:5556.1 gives 107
